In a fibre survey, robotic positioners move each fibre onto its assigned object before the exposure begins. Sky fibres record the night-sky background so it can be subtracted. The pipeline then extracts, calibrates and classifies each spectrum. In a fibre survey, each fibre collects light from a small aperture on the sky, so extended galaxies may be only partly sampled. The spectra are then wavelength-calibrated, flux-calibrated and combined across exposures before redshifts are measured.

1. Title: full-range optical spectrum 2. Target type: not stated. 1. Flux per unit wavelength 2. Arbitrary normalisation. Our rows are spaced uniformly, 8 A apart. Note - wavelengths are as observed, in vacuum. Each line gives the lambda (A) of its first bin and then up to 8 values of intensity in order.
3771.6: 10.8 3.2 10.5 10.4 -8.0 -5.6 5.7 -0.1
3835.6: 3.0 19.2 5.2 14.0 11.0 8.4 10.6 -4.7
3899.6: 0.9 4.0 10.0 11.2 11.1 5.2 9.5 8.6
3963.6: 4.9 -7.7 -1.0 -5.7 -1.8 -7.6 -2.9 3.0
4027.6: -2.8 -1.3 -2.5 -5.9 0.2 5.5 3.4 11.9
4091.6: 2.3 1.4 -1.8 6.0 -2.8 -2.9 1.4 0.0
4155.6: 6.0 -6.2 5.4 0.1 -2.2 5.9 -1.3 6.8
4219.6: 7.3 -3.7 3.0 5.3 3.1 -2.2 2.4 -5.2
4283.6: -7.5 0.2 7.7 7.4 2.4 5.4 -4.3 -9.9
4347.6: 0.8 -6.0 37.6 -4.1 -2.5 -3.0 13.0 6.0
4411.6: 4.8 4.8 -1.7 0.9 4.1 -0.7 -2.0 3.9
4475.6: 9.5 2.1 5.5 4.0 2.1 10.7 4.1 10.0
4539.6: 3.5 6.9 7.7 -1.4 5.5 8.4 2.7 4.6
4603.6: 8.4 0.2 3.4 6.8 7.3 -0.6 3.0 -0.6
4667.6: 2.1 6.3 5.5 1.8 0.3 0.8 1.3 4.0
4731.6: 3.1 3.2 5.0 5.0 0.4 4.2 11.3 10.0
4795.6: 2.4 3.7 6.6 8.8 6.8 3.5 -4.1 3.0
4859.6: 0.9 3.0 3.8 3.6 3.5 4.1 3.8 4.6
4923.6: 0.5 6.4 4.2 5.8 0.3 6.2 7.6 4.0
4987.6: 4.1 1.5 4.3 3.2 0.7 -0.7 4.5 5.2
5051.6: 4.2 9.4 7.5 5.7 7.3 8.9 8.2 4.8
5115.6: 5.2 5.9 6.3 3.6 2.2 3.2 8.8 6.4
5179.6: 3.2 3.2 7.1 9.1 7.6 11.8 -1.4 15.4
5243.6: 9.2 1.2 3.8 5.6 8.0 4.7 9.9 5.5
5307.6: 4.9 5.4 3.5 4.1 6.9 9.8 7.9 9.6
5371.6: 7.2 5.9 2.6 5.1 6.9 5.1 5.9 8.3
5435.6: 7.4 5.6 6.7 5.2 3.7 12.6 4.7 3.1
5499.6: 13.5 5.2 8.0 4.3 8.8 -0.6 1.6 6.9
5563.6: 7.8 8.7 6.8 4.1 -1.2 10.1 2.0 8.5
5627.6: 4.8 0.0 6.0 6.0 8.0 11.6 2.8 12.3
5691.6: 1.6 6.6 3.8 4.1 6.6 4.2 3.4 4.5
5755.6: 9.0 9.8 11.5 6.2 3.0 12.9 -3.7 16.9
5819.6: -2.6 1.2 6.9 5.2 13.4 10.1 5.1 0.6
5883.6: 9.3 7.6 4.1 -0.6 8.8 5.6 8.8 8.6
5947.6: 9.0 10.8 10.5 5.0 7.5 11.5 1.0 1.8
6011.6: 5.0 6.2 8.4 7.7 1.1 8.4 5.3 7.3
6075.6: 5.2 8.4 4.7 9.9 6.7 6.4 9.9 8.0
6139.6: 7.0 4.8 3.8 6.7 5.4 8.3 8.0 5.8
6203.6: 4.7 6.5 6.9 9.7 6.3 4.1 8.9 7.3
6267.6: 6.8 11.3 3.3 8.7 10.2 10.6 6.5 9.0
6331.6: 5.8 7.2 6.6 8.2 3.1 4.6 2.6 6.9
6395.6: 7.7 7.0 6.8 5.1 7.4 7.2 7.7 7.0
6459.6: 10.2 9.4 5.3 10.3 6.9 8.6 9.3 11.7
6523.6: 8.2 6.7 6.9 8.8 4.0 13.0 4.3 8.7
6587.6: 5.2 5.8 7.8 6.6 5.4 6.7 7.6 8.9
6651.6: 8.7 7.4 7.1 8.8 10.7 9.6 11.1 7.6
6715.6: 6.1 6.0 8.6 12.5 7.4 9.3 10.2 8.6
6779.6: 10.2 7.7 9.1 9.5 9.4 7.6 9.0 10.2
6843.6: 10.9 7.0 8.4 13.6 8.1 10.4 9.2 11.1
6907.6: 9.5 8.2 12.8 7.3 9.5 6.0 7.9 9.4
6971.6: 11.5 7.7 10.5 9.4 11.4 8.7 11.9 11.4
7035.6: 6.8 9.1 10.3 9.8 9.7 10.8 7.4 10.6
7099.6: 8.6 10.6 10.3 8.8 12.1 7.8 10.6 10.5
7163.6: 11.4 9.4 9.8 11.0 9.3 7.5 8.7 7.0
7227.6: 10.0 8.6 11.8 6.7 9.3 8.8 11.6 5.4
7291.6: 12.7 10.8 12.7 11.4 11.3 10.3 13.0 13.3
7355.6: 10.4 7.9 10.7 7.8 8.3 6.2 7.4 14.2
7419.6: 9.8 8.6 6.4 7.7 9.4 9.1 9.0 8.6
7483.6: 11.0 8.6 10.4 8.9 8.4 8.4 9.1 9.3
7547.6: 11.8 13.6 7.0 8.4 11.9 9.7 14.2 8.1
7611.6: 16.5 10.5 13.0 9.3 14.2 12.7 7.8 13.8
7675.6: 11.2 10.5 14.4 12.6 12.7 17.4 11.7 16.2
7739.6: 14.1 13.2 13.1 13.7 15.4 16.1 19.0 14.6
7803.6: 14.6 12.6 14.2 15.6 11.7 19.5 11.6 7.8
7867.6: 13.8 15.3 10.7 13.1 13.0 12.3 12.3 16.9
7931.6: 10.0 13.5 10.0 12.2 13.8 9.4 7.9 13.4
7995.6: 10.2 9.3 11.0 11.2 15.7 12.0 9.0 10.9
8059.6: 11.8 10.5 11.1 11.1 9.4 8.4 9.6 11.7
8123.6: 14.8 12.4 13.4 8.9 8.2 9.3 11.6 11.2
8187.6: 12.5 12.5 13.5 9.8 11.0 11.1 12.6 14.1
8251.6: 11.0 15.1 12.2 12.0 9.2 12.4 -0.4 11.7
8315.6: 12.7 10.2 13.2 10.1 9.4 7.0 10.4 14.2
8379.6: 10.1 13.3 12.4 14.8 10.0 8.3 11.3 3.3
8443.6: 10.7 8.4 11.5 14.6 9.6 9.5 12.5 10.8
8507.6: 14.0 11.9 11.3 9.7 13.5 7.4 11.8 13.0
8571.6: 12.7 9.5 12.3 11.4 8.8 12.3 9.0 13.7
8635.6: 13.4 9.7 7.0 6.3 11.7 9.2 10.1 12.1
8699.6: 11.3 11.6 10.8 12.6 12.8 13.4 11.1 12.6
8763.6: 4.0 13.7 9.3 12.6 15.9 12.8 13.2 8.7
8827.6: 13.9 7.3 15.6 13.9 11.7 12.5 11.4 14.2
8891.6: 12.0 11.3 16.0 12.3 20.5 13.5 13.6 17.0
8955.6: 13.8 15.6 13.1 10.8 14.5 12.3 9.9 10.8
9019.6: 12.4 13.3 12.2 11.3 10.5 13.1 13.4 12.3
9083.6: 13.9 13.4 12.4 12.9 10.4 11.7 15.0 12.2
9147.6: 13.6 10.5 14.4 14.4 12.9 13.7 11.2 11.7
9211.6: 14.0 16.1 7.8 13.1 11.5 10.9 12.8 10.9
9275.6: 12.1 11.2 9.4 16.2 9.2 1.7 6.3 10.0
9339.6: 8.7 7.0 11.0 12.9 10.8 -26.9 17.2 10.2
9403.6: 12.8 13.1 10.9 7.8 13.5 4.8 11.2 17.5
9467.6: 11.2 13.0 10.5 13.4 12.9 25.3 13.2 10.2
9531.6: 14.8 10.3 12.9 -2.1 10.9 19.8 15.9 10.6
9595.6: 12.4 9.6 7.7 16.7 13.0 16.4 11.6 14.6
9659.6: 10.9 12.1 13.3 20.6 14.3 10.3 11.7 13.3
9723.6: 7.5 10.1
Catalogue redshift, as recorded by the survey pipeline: 0.19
